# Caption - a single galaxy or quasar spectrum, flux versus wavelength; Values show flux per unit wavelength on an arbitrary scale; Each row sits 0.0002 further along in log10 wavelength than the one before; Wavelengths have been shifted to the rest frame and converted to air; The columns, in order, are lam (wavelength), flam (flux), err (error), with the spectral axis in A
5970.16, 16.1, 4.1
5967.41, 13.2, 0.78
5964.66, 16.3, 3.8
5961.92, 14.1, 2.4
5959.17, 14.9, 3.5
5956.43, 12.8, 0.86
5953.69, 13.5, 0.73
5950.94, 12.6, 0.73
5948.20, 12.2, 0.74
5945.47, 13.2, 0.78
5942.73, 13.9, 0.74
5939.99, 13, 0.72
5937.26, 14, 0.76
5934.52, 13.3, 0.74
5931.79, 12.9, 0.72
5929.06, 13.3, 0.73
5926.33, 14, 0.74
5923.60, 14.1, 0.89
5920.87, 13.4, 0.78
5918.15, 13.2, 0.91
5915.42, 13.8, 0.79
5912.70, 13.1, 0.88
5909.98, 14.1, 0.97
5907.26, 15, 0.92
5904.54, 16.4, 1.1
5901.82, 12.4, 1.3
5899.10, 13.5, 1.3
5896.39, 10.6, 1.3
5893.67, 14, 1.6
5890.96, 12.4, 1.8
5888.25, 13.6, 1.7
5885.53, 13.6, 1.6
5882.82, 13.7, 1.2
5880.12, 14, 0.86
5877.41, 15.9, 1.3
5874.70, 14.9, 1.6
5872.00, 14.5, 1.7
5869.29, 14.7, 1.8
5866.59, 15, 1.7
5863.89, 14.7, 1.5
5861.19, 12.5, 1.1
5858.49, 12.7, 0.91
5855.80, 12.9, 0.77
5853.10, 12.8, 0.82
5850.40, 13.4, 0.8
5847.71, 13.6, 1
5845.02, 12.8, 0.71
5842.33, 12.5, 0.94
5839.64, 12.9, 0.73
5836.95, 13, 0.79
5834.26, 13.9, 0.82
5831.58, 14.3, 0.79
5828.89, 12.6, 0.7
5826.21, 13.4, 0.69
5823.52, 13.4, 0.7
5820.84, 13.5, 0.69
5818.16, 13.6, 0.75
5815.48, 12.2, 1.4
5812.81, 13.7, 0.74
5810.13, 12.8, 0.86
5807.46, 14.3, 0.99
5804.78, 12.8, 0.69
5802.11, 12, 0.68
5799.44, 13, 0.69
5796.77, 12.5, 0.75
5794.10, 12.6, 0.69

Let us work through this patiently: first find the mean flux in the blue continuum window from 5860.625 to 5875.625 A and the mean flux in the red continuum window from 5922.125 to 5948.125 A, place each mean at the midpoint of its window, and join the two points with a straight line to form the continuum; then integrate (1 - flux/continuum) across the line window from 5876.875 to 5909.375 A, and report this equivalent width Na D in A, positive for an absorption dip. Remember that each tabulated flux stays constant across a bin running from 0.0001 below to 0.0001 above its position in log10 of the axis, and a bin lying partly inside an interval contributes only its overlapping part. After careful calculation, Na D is 0.9 A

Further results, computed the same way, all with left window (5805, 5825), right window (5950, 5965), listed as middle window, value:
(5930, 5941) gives 0.4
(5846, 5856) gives 0.2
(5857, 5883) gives -1.4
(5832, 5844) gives 0.2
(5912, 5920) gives 0.2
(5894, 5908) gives 0.1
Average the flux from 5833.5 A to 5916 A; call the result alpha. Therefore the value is 13.6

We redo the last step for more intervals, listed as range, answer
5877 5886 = 14.2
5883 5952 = 13.4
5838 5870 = 13.3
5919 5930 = 13.7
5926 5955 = 13.2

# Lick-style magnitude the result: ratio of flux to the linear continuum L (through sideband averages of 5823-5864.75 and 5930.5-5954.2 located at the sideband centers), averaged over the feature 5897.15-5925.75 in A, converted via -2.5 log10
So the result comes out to -0.053 mag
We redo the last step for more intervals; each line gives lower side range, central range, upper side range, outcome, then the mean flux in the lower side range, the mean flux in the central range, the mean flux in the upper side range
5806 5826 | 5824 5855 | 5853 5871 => 0.03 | 13.4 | 13.2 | 13.7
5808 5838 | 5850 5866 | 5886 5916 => 0.02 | 13.3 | 13.2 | 13.5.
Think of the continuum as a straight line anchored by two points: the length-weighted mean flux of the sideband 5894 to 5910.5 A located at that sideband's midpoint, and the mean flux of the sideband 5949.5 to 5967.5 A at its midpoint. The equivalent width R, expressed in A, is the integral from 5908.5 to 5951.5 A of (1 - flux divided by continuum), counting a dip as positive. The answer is 1.3 A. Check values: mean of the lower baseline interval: 13.7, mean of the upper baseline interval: 14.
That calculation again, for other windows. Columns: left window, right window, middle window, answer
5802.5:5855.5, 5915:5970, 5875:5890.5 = -0.8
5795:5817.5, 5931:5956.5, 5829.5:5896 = -3.1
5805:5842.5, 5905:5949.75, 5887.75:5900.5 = 0.7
